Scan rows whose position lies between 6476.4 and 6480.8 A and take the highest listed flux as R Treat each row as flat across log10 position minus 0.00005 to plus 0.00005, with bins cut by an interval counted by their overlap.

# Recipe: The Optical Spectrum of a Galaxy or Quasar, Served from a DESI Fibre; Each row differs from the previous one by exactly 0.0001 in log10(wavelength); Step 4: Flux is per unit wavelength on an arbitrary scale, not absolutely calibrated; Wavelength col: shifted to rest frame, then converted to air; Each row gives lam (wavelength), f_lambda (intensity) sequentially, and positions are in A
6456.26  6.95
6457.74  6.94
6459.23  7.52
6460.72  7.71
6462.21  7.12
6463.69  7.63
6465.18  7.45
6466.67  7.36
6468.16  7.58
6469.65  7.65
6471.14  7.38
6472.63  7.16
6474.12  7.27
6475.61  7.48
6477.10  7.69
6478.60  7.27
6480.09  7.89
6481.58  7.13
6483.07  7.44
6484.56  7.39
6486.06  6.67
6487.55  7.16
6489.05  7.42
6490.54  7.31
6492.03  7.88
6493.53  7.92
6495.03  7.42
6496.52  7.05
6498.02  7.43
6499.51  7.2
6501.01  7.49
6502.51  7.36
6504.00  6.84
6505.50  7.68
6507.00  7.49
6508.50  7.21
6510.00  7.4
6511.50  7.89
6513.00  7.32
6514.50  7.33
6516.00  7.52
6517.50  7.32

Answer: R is 7.89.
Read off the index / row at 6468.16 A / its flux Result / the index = 7.58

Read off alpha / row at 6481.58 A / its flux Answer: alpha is 7.13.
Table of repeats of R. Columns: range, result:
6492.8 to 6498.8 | 7.92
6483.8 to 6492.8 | 7.88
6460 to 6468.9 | 7.71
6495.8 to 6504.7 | 7.49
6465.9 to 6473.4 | 7.65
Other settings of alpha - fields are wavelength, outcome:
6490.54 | 7.31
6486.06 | 6.67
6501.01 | 7.49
